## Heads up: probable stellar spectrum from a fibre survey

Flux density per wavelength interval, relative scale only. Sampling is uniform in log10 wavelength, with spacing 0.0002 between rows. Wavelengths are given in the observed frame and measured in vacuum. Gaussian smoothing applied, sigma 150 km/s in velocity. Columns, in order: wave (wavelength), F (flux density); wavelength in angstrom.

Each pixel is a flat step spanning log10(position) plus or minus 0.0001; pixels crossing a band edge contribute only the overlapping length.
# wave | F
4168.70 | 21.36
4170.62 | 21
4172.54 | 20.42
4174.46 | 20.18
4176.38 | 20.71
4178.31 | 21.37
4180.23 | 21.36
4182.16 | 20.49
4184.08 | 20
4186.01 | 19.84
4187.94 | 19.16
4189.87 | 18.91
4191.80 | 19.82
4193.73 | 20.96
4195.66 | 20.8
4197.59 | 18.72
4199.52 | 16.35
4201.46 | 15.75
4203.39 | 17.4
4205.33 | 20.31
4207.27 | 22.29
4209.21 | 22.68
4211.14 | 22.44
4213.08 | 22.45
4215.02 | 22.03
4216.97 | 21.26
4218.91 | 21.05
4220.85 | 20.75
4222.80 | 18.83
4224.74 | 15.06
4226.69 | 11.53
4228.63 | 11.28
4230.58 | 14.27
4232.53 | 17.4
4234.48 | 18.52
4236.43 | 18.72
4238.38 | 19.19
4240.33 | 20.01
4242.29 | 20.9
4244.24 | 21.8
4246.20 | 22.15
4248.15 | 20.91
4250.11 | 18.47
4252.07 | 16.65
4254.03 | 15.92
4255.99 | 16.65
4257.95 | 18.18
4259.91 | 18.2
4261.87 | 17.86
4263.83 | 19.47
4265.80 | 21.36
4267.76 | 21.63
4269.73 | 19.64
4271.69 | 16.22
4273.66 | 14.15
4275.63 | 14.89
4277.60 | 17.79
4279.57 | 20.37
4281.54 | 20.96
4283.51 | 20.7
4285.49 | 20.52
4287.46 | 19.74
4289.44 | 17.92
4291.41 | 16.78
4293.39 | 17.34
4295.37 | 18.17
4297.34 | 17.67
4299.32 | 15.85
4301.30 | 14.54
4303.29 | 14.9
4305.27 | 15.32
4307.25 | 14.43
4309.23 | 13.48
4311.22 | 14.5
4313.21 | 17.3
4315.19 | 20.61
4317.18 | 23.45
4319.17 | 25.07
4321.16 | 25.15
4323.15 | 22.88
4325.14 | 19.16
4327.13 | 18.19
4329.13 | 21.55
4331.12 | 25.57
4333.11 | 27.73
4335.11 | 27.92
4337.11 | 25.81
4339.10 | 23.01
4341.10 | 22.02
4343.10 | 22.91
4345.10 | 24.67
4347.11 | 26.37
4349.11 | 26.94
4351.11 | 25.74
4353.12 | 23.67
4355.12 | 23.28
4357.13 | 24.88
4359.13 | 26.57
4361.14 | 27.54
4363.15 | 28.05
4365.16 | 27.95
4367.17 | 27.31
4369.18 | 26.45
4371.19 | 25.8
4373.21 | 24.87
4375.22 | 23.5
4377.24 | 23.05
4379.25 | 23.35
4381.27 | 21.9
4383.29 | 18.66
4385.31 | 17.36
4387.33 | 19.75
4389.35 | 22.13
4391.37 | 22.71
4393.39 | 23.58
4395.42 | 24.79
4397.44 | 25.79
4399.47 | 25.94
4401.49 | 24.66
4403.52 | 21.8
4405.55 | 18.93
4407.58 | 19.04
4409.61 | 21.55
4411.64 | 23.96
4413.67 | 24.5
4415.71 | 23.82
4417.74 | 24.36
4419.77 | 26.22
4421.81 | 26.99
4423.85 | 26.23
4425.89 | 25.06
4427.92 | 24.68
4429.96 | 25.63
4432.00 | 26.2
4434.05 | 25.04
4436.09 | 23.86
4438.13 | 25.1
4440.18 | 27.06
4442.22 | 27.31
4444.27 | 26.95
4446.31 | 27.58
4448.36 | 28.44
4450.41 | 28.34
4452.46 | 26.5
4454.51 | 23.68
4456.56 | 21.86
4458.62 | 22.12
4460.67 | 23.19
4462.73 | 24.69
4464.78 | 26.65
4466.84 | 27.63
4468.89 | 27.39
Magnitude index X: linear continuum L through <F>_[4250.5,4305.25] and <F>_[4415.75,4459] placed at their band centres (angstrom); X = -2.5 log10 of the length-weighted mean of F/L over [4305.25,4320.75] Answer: 0.068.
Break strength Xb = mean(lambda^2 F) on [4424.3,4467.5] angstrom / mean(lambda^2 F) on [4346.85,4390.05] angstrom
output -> 1.09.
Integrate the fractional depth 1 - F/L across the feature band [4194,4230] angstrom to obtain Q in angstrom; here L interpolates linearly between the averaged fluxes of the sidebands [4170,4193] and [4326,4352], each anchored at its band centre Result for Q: 3.6 angstrom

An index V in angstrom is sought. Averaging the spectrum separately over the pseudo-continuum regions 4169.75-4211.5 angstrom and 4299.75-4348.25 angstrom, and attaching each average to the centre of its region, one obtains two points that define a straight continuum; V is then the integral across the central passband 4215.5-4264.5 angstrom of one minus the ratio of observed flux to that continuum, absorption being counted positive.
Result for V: 5.2 angstrom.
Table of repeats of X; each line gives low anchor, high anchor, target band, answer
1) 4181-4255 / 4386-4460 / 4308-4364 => -0.05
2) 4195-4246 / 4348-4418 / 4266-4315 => 0.20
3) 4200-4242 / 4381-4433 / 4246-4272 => 0.05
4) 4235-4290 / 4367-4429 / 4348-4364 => -0.17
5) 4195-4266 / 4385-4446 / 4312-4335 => -0.05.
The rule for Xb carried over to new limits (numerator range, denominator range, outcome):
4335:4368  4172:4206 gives 1.41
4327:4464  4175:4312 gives 1.42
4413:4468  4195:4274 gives 1.50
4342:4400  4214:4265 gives 1.41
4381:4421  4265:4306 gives 1.33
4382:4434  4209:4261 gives 1.35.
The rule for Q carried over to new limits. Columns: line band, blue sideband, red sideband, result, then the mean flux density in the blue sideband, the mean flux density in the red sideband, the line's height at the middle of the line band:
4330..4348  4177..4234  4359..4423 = -2.1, 19.1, 23.8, 22.5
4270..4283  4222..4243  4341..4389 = 1.1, 16.8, 24.3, 19.3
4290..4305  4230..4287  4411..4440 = 2.8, 18.8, 25.2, 20.3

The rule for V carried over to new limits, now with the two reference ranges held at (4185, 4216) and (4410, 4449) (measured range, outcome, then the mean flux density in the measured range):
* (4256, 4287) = 4.3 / 18.7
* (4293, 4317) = 6.6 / 16.4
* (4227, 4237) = 2.5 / 15.6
